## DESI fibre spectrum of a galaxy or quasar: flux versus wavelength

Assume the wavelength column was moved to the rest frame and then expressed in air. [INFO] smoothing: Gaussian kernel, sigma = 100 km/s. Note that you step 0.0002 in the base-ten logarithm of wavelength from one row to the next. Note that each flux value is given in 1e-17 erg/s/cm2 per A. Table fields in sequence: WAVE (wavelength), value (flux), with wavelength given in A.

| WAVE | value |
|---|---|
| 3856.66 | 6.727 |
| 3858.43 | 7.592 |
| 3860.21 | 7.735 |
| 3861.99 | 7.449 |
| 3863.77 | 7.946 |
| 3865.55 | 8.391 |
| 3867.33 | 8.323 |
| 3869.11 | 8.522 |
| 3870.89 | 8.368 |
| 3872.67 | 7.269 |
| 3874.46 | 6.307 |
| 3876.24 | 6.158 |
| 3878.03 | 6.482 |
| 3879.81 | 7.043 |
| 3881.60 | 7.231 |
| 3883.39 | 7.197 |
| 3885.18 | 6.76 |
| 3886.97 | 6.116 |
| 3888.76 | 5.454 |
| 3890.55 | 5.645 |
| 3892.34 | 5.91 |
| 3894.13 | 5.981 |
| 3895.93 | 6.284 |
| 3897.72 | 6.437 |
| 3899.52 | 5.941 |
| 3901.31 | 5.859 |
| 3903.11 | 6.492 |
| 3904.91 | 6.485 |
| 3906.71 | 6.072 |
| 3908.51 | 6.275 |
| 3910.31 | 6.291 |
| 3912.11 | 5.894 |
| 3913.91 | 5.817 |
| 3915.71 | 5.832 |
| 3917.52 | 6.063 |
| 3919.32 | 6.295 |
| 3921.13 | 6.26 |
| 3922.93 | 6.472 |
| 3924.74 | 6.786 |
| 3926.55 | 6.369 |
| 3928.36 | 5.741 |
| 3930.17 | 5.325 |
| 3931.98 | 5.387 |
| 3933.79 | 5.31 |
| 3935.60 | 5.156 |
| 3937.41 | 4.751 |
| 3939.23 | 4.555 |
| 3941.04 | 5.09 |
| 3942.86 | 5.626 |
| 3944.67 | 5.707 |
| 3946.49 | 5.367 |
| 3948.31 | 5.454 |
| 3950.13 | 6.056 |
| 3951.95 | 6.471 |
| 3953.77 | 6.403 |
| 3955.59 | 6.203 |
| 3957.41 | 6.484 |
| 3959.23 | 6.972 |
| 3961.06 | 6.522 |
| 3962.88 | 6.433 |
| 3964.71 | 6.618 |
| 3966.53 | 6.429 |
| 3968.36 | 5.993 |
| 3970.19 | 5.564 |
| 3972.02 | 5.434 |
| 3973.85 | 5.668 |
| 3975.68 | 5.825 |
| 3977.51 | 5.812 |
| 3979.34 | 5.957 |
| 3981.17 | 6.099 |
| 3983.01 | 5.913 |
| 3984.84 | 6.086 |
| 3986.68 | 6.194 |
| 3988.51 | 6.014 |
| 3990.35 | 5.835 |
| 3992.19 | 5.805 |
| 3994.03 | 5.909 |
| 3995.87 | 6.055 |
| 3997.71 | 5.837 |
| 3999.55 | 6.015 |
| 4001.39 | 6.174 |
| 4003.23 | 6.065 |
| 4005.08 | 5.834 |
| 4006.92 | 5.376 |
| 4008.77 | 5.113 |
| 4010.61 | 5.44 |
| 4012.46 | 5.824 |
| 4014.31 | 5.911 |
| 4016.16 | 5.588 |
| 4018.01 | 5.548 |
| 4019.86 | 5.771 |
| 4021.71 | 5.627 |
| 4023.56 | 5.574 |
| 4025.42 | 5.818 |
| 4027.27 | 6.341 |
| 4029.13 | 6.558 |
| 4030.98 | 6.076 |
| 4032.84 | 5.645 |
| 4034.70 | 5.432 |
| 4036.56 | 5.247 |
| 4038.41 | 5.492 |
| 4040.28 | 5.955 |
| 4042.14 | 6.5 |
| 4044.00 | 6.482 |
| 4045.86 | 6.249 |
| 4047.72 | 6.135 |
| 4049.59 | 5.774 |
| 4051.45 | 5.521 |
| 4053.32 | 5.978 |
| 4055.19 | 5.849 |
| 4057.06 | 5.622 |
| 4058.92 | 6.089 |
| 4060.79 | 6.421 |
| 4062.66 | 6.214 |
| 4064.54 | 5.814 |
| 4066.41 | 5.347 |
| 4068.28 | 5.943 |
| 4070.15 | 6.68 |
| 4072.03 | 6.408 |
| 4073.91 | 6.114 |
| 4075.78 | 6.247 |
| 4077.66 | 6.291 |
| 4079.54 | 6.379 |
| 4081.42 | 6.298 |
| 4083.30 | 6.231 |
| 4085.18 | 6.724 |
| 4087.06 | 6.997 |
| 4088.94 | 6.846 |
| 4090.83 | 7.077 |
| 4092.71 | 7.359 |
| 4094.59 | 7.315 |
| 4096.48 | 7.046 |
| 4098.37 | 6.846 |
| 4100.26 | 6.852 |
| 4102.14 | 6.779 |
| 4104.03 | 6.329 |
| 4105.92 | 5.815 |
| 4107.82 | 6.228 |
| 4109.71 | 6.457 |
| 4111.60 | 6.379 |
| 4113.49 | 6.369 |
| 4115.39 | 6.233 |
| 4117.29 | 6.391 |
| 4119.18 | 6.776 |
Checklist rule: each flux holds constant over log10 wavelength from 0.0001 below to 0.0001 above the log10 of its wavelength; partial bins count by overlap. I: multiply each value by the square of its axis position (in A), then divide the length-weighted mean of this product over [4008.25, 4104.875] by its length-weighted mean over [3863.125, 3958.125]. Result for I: 1.06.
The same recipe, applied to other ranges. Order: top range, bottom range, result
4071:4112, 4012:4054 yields 1.16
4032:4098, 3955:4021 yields 1.09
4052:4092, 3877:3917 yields 1.10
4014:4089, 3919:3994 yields 1.07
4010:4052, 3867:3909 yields 0.96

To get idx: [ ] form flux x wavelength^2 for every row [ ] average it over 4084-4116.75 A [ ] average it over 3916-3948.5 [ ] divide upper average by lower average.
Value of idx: 1.3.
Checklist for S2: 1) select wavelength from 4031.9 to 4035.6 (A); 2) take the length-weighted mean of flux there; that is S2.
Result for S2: 5.53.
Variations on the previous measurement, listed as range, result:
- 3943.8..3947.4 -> 5.53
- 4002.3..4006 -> 5.95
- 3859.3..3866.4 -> 7.87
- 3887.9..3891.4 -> 5.55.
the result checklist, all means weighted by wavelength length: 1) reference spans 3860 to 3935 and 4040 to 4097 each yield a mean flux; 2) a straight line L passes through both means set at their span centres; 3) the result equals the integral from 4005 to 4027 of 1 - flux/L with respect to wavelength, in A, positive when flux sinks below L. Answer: 2.57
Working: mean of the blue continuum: 6.5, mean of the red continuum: 6.32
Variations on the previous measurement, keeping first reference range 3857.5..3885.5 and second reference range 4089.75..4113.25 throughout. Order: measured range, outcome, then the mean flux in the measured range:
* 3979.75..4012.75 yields 5.5 A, 5.87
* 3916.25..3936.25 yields 3.7 A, 5.93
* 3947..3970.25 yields 2.8 A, 6.29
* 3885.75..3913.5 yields 4.8 A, 6.08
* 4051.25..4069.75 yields 2.5 A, 5.92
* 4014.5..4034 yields 3.1 A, 5.85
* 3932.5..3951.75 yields 5.0 A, 5.35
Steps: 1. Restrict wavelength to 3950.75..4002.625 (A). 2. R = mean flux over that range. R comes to 6.1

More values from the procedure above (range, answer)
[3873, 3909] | 6.32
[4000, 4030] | 5.79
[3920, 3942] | 5.6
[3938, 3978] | 5.93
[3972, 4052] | 5.86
